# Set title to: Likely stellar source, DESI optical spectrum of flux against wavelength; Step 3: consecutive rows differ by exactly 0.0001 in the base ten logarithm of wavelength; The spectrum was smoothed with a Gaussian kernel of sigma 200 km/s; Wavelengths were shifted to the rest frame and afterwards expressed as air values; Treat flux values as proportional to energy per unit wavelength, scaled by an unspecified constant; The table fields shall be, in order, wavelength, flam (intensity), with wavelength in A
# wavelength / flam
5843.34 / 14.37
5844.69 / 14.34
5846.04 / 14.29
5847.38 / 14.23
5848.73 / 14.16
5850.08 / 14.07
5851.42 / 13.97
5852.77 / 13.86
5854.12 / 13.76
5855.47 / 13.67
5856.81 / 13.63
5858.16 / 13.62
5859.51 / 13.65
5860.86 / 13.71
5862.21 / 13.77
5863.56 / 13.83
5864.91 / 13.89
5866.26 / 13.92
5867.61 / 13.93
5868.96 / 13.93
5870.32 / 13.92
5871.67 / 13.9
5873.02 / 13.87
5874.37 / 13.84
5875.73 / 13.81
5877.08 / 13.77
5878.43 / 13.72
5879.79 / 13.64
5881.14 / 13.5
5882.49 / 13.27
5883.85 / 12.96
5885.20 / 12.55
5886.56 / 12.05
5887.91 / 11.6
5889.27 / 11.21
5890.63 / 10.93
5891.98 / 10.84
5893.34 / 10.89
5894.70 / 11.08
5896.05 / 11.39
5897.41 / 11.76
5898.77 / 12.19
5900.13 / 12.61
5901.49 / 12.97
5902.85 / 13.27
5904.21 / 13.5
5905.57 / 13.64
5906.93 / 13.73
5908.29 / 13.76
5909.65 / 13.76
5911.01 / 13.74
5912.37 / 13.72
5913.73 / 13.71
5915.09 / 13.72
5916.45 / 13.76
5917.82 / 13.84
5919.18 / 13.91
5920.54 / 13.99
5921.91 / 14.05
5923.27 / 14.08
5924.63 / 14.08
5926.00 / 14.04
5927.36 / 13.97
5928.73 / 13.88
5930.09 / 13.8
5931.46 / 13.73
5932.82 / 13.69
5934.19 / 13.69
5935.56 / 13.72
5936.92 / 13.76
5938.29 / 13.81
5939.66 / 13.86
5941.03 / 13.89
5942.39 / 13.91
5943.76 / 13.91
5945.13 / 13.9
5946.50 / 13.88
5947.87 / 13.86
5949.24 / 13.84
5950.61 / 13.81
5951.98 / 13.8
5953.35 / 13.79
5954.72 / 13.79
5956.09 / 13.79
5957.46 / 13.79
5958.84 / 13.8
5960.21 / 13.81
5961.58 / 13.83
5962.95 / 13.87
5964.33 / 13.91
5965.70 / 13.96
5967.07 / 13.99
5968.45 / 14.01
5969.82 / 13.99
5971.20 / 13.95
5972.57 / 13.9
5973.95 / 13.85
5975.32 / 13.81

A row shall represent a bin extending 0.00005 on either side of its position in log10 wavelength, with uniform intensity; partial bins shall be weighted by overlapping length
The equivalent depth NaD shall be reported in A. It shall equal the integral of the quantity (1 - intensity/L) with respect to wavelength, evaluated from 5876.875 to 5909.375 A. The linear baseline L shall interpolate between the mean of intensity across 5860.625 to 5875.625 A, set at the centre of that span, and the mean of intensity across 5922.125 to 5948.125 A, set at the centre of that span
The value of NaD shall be 3.1 A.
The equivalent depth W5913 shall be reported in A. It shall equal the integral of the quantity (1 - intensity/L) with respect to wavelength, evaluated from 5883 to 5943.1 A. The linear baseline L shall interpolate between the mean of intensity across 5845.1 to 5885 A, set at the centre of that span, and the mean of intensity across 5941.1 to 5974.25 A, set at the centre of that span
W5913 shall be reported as 2.9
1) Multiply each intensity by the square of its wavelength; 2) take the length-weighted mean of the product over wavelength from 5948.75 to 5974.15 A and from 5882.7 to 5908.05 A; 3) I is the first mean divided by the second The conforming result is 1.2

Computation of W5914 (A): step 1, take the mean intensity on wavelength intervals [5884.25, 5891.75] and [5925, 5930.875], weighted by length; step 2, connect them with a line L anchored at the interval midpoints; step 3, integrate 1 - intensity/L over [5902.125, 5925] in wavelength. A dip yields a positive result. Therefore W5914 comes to -1.2 A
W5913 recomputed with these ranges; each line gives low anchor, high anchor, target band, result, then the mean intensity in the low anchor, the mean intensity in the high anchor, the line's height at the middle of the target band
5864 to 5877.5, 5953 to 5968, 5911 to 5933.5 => -0.01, 13.9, 13.9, 13.9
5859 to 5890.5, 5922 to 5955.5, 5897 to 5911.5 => 0.42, 13.4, 13.9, 13.6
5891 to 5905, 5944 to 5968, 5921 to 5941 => -1.23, 12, 13.8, 13.1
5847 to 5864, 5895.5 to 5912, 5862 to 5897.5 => 1.49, 13.8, 13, 13.4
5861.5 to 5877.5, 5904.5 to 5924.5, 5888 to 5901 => 2.23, 13.9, 13.8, 13.8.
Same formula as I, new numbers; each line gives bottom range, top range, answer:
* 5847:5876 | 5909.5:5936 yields 1.02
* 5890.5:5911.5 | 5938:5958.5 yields 1.12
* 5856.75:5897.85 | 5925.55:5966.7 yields 1.09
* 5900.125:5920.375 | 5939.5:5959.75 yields 1.03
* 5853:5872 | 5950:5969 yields 1.04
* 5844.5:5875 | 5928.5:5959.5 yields 1.02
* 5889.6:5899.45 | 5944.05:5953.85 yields 1.25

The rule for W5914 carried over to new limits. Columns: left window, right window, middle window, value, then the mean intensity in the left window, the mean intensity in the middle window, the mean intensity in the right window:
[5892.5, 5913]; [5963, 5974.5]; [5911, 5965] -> -1.8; 12.8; 13.8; 13.9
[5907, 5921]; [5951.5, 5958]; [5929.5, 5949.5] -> 0.0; 13.8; 13.8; 13.8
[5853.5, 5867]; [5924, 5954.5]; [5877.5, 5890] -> 0.9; 13.8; 12.7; 13.8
